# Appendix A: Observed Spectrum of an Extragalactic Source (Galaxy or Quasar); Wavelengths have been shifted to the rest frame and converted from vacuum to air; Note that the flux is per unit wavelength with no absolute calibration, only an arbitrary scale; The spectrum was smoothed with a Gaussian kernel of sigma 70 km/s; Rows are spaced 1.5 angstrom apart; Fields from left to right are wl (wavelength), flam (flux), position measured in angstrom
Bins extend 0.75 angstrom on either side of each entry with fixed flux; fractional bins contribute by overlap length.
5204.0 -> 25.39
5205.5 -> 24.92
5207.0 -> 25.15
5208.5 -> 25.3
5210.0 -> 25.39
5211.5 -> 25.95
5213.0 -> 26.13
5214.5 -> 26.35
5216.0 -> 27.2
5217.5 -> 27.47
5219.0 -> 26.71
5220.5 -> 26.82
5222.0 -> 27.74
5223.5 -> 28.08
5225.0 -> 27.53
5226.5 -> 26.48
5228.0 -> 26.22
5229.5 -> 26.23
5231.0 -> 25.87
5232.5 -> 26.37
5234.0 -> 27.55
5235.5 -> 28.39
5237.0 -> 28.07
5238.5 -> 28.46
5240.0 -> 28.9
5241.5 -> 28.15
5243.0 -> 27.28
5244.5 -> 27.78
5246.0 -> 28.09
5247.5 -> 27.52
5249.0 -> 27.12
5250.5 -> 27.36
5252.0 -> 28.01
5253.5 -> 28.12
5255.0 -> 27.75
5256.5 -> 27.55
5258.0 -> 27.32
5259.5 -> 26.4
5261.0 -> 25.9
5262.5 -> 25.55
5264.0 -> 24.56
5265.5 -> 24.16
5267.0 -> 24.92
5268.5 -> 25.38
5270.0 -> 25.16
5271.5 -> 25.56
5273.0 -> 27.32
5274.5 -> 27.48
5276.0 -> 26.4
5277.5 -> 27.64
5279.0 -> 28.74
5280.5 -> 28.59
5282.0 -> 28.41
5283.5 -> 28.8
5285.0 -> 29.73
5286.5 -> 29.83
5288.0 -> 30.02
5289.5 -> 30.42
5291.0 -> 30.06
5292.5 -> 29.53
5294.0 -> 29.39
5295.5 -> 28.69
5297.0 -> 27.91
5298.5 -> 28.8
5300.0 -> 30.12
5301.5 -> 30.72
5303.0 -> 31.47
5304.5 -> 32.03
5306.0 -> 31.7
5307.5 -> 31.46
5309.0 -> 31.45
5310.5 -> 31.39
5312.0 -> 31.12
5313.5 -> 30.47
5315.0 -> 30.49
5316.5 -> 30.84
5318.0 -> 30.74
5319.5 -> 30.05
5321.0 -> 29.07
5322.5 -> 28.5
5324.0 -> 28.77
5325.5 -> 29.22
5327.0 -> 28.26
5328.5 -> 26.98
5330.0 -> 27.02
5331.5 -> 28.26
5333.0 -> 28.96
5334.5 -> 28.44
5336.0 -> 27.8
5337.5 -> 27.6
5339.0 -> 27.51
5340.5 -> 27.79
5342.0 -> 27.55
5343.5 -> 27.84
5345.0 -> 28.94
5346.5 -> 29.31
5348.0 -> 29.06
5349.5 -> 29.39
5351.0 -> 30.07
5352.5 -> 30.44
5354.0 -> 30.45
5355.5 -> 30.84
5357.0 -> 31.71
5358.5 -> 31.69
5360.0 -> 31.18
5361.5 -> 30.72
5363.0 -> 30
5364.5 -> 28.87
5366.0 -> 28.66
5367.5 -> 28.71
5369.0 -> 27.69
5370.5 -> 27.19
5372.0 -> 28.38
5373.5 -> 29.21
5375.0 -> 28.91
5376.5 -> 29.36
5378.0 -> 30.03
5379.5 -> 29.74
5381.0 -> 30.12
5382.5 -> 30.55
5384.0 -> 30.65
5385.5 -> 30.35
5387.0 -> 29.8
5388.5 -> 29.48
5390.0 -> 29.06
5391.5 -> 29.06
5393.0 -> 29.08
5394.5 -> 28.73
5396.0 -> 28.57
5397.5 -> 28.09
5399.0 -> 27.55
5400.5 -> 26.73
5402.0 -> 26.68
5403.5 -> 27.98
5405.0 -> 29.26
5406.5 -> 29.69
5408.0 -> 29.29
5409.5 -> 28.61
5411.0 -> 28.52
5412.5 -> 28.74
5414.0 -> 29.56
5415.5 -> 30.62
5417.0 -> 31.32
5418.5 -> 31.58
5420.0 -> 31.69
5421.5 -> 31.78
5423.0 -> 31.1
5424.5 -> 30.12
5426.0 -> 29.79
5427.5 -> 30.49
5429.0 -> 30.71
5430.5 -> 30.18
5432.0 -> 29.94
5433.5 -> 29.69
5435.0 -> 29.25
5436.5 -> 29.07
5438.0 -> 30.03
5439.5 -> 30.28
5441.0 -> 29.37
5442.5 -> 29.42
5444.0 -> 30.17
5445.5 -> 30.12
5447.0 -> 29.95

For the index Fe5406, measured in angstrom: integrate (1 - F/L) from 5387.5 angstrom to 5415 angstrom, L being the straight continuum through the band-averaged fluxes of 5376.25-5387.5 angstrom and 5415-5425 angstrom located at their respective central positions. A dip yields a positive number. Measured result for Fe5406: 1.8 angstrom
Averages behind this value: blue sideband 30.1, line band 28.6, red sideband 31.2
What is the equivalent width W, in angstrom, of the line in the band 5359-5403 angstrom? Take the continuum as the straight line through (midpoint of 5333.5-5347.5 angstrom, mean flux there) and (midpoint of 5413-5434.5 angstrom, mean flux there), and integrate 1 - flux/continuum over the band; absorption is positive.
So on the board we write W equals 0.3 angstrom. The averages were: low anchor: 28.1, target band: 29.1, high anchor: 30.6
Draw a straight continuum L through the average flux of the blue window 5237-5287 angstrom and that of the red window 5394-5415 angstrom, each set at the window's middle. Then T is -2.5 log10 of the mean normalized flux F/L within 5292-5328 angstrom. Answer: -0.09 mag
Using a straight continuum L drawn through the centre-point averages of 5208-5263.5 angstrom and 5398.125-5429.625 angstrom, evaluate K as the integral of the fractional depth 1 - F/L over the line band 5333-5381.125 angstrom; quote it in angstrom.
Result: -0.7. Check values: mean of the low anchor 27.1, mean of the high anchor 29.6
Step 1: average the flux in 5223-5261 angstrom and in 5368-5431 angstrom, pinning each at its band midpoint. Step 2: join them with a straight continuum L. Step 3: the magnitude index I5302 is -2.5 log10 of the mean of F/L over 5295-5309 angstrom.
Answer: -0.082 mag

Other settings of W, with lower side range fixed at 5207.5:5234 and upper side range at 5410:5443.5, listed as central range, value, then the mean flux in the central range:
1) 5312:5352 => -0.5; 28.9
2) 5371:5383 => -0.1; 29.5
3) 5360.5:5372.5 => 0.1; 28.8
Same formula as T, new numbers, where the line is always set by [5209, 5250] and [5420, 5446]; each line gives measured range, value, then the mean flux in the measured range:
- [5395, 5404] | 0.077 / 27.6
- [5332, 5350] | 0.018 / 28.3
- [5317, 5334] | -0.007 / 28.7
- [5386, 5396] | 0.013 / 29.2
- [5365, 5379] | 0.020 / 28.7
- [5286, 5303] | -0.058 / 29.7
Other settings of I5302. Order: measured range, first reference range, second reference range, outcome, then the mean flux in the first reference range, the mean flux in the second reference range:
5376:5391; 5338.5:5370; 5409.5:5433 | 0.00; 29.4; 30.3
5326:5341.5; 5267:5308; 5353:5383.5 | 0.06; 28.9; 29.7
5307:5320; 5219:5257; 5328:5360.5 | -0.08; 27.5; 29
